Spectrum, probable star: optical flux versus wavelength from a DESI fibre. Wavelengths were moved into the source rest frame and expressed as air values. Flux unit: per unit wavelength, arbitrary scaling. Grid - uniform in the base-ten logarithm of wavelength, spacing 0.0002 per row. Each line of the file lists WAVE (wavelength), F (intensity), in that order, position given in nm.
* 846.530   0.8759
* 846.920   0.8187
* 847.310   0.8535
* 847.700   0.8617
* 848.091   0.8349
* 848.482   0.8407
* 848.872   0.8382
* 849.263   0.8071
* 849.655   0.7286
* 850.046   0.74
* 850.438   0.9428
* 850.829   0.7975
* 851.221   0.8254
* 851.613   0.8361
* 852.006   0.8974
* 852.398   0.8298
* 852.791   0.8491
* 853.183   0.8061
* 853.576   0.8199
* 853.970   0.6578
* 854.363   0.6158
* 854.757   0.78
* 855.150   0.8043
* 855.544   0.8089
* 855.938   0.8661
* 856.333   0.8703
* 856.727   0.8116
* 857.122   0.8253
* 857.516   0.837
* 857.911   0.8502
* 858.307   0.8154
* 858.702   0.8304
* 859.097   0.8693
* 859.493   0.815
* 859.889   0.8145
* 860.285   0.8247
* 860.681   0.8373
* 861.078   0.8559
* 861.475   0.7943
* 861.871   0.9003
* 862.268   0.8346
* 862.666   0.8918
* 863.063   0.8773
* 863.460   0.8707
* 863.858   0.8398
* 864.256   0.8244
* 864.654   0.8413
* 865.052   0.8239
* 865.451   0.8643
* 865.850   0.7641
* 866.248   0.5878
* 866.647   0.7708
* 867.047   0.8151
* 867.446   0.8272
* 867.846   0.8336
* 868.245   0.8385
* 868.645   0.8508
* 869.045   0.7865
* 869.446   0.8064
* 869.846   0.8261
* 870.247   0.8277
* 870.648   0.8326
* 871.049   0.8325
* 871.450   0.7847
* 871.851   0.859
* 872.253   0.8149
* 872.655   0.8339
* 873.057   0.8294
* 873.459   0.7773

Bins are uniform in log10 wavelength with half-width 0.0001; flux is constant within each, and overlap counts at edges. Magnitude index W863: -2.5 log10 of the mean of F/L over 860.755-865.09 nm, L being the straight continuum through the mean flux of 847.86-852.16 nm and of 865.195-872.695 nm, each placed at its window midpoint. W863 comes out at -0.05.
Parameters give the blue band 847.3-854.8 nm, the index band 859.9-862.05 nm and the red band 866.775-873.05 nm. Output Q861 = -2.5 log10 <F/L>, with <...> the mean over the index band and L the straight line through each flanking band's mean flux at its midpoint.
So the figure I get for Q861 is -0.03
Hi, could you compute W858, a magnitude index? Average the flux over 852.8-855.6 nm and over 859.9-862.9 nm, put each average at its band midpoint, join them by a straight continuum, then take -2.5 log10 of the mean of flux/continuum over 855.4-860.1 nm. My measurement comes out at -0.04 mag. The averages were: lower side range 0.76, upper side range 0.847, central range 0.835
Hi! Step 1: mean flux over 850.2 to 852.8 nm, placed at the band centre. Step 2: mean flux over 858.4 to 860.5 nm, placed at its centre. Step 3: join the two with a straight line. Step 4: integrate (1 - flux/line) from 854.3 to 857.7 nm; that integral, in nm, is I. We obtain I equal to 0.12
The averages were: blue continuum 0.852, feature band 0.809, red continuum 0.83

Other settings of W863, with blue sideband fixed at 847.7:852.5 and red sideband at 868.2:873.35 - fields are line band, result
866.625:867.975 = 0.01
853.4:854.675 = 0.18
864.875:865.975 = 0.01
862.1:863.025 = -0.05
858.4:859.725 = -0.01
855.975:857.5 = -0.02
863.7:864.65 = -0.01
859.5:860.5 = 0.01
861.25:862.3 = -0.03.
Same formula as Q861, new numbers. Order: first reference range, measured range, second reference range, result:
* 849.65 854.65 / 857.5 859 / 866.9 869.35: -0.04 mag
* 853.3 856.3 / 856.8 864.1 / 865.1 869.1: -0.08 mag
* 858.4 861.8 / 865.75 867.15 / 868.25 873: 0.14 mag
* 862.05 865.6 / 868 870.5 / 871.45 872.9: 0.02 mag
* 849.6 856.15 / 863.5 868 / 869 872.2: 0.02 mag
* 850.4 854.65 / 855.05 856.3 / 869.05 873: -0.04 mag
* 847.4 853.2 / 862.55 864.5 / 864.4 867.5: -0.09 mag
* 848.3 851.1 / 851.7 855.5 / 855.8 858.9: 0.05 mag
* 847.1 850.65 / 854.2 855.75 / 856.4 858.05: 0.10 mag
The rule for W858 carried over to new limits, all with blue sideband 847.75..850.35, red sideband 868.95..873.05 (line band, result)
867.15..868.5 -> -0.018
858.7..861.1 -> -0.026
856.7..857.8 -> -0.021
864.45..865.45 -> -0.028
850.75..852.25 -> -0.043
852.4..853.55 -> -0.023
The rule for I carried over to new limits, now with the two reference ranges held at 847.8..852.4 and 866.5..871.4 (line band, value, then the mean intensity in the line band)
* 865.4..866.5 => 0.13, 0.724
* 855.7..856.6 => -0.04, 0.861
